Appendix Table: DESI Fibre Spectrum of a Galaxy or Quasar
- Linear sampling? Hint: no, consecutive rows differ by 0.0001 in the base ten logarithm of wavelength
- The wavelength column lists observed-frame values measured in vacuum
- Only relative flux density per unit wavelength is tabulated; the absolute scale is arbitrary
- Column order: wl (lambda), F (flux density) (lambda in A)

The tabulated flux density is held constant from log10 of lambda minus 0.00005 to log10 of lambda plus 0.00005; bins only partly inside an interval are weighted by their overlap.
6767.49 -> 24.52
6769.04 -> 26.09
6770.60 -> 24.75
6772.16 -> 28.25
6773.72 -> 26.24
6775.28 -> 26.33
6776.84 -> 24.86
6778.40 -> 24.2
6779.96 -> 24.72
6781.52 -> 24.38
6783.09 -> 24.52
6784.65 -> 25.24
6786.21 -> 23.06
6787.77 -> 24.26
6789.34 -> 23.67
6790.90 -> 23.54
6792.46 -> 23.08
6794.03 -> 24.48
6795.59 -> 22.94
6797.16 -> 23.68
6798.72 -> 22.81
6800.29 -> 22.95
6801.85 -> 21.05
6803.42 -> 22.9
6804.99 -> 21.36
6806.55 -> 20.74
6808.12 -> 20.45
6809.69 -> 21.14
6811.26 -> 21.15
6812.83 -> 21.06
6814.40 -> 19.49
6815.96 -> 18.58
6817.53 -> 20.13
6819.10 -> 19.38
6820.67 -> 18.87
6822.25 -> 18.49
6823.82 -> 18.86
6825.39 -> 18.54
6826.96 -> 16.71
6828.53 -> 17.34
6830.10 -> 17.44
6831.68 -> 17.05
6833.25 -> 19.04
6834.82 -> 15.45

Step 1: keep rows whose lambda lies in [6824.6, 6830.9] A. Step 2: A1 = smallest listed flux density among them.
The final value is 16.71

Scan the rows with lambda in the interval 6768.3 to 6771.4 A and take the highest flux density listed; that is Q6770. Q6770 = 26.09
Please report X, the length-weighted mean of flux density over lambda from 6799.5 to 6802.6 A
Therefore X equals 22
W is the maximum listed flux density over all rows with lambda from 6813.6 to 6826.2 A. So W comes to 20.13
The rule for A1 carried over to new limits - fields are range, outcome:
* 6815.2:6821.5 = 18.58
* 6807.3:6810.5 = 20.45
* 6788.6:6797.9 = 22.94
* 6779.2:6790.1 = 23.06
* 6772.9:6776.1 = 26.24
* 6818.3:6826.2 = 18.49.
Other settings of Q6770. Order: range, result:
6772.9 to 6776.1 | 26.33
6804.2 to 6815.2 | 21.36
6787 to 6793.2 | 24.26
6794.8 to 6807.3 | 23.68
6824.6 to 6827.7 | 18.54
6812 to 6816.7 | 21.06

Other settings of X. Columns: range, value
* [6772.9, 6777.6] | 25.8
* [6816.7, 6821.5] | 19.4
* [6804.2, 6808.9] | 20.9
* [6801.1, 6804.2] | 22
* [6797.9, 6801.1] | 22.9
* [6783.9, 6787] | 24.2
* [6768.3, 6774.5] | 26.3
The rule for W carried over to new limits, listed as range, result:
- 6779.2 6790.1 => 25.24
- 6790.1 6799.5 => 24.48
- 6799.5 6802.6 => 22.95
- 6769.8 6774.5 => 28.25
